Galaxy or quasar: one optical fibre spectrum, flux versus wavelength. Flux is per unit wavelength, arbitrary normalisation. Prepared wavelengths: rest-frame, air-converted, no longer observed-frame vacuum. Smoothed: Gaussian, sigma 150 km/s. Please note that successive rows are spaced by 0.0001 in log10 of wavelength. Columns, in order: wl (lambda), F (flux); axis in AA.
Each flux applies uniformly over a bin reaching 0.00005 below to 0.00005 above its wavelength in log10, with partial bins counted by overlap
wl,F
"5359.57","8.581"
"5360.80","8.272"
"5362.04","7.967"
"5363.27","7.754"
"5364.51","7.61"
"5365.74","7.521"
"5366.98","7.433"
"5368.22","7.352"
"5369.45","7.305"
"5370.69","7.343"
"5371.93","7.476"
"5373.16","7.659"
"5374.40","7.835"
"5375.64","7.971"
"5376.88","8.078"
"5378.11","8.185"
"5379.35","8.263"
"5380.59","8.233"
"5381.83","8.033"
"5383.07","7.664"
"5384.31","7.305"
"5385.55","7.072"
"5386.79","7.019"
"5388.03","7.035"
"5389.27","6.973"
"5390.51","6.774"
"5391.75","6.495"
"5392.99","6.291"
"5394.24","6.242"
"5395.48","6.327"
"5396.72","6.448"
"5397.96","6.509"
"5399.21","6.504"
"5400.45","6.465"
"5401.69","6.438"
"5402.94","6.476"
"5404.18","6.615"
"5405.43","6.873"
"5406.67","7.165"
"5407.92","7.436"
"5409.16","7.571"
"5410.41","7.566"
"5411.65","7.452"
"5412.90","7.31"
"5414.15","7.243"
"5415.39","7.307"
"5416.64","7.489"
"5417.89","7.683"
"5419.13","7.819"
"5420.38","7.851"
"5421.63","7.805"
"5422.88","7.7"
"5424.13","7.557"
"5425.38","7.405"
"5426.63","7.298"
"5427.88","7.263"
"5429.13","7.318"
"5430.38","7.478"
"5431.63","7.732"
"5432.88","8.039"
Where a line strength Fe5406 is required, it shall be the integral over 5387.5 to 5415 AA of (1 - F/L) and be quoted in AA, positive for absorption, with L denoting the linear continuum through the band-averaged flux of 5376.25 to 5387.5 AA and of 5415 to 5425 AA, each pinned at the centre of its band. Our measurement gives 3.11 AA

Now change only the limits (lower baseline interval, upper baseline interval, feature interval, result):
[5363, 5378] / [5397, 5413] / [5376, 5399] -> 0.42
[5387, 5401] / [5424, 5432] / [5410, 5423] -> -0.78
